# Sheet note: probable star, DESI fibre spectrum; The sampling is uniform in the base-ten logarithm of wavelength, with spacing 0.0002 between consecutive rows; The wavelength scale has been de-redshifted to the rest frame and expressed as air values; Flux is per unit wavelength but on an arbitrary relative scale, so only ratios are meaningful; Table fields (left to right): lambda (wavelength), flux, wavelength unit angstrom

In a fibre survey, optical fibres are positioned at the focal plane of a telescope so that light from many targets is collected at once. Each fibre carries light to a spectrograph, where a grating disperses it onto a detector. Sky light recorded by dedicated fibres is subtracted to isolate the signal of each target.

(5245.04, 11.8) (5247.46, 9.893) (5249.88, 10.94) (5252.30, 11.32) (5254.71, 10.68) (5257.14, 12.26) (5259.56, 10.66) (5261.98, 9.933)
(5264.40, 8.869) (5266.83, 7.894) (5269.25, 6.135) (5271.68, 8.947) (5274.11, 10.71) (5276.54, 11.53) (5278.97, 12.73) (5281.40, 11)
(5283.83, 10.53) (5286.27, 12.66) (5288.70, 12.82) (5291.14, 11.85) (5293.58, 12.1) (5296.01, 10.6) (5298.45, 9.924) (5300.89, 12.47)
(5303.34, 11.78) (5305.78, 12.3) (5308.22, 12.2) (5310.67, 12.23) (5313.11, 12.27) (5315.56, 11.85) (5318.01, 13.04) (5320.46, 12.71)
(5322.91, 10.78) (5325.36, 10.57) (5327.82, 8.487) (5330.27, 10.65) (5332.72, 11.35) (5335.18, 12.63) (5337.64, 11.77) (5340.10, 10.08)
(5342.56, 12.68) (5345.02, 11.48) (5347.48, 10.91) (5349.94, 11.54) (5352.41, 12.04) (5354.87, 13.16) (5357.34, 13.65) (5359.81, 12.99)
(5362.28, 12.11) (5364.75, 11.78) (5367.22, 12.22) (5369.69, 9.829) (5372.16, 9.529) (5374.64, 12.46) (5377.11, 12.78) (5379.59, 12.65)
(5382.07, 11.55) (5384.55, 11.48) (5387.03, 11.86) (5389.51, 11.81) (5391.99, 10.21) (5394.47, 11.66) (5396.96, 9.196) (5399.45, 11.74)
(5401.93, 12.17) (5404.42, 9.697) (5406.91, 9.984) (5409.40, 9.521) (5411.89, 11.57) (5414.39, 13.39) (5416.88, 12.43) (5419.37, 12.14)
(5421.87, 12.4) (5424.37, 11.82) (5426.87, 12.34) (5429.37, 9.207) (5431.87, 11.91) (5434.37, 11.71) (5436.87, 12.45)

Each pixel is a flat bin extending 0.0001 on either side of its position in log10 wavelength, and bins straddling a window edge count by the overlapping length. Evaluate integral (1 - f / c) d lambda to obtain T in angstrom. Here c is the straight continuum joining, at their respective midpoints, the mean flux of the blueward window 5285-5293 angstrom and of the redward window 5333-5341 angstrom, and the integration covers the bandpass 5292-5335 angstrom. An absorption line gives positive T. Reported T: 1.5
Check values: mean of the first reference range 12.4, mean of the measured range 11.5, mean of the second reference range 11.5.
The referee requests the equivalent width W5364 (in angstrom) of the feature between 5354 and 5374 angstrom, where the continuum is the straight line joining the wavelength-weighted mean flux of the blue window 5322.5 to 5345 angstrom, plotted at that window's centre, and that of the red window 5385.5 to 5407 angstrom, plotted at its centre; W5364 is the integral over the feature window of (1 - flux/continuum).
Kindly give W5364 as -1.6 angstrom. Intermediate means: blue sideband 11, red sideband 11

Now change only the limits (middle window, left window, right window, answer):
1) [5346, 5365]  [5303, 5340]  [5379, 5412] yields -1.6 angstrom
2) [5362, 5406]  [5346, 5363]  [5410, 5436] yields 2.8 angstrom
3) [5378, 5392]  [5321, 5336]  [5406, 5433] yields -0.6 angstrom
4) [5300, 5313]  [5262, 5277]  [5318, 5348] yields -2.4 angstrom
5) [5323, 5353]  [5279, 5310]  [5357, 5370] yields 2.1 angstrom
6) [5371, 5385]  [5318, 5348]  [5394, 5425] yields -0.6 angstrom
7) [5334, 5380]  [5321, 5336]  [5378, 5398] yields -3.5 angstrom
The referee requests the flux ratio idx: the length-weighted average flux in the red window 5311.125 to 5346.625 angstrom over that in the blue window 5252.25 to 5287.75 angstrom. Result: 1.10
